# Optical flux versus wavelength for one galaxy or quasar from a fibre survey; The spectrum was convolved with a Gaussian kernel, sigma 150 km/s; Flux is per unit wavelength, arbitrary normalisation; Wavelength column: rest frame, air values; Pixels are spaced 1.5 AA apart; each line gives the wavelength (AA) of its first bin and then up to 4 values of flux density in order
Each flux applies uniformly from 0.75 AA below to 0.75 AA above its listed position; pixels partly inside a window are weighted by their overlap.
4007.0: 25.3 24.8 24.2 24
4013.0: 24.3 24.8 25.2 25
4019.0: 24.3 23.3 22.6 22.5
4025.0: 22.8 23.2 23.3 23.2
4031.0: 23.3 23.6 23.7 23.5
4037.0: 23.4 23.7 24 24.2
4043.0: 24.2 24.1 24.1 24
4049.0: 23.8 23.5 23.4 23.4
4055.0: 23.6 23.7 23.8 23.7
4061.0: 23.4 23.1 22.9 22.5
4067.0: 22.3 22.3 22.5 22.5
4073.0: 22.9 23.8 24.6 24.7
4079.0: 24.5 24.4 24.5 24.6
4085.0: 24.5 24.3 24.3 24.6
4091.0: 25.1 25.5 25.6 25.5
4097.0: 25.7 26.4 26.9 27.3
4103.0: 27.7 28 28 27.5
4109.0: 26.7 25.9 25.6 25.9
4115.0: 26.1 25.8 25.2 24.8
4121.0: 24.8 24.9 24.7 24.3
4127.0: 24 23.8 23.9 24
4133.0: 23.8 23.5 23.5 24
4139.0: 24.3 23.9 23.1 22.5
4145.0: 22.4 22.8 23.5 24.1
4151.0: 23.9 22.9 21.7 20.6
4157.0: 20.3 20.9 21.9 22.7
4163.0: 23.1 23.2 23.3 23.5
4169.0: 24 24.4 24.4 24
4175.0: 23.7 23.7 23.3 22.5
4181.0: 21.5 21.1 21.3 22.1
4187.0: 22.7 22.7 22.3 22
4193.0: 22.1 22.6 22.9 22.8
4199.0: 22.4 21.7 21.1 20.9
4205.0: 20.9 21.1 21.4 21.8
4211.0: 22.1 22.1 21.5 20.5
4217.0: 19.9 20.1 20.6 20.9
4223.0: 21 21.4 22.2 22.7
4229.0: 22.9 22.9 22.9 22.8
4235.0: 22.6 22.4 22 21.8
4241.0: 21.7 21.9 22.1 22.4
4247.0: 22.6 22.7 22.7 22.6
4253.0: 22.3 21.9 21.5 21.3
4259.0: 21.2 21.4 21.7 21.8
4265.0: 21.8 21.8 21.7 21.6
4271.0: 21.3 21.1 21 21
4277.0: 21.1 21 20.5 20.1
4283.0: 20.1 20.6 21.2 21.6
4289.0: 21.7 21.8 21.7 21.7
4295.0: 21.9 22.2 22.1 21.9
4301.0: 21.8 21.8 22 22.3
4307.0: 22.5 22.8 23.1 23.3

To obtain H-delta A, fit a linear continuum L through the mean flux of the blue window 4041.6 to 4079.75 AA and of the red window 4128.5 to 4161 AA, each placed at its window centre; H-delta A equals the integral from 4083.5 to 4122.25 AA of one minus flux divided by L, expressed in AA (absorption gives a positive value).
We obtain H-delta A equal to -4.4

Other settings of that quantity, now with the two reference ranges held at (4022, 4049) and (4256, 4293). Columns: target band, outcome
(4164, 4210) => -0.8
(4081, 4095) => -1.1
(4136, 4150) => -0.5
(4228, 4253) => -1.0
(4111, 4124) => -1.5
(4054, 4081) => -0.2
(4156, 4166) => 0.1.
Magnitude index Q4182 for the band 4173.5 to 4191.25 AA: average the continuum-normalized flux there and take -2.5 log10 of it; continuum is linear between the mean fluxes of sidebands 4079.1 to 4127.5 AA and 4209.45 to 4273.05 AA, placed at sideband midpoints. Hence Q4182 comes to 0.044 mag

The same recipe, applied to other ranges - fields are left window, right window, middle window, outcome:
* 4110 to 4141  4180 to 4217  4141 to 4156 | 0.04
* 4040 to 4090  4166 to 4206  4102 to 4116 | -0.15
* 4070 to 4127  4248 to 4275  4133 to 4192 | 0.05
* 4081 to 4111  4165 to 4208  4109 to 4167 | 0.03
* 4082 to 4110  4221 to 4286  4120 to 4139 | 0.04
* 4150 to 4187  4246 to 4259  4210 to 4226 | 0.06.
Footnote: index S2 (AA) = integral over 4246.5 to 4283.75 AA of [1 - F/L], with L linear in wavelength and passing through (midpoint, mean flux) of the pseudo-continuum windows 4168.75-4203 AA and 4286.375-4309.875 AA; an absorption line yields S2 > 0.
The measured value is 1.2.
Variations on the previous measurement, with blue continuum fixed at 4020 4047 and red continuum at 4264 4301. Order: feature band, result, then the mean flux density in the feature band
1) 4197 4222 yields 0.82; 21.3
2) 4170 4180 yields -0.65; 23.7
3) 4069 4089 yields -0.77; 24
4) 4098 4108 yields -1.98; 27.4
